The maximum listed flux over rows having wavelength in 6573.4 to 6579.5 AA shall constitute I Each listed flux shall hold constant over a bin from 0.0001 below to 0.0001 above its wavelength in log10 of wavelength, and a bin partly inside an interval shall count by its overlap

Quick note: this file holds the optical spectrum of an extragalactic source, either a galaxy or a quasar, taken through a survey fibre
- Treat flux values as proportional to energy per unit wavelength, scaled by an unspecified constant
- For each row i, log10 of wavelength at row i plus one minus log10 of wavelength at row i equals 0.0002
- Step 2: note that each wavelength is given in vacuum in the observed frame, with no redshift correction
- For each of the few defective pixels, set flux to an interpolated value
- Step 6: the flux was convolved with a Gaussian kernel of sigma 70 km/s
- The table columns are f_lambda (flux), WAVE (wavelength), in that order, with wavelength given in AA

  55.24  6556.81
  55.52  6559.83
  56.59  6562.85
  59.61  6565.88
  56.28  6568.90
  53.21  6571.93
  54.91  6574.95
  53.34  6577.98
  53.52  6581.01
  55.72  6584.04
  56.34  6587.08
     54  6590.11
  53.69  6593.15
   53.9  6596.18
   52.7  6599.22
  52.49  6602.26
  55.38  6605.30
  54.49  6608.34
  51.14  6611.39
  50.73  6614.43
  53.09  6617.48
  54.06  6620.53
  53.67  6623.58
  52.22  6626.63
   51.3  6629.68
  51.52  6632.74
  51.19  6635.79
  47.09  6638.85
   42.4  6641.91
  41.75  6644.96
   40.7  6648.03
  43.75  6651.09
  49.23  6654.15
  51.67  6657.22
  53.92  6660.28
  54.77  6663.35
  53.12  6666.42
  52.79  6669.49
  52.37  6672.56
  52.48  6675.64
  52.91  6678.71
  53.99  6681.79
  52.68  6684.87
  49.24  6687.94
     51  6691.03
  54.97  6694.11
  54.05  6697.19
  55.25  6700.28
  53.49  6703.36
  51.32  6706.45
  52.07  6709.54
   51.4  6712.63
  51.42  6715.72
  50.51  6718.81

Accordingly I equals 54.91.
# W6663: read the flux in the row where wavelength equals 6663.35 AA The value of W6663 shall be 54.77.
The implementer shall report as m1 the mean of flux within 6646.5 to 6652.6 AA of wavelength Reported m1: 42.2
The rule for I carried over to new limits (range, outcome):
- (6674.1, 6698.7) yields 54.97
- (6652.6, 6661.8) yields 53.92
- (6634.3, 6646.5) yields 51.19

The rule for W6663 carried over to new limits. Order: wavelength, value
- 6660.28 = 53.92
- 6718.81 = 50.51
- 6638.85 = 47.09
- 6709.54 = 52.07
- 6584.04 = 55.72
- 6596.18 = 53.9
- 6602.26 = 52.49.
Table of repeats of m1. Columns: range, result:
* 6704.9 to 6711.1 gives 51.7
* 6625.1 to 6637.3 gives 51.6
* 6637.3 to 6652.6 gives 43.1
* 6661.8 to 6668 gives 53.9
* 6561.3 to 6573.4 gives 56.4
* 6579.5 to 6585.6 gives 54.6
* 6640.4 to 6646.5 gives 42.1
